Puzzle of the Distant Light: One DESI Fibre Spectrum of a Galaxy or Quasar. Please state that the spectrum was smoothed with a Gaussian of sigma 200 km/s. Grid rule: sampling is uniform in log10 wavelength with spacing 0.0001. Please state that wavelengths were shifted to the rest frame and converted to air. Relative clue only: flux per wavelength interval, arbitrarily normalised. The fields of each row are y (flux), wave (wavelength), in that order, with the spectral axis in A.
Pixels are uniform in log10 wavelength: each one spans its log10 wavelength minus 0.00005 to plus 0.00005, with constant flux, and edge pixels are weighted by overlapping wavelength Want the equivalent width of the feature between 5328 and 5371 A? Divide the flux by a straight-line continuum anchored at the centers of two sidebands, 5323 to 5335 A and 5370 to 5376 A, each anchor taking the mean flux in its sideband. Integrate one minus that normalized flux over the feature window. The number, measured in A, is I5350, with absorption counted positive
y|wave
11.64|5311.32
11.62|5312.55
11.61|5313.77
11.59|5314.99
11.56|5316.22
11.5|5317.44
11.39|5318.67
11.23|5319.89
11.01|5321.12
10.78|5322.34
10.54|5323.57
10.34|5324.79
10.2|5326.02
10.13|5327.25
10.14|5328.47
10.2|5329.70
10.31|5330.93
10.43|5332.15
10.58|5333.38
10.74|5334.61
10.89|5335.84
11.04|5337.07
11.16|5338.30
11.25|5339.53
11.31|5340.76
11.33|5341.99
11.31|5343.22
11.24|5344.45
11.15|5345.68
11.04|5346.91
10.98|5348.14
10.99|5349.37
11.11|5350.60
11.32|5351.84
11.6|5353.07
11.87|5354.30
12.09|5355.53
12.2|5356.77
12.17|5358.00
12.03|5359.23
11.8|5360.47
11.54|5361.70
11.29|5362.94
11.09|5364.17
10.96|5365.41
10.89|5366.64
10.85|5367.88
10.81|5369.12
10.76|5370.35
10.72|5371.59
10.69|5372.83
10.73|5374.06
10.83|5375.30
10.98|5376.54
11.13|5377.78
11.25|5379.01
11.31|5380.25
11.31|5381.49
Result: -2.5 A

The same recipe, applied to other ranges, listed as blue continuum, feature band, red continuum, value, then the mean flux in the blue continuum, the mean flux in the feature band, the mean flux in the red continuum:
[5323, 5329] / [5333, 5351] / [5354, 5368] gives -0.3 A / 10.3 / 11.1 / 11.6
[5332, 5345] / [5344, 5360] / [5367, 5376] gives -0.9 A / 11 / 11.5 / 10.8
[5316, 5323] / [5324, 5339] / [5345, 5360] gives 1.1 A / 11.2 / 10.5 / 11.5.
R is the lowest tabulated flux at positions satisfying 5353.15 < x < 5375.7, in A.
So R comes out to 10.69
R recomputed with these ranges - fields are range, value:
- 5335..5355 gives 10.89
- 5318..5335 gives 10.13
